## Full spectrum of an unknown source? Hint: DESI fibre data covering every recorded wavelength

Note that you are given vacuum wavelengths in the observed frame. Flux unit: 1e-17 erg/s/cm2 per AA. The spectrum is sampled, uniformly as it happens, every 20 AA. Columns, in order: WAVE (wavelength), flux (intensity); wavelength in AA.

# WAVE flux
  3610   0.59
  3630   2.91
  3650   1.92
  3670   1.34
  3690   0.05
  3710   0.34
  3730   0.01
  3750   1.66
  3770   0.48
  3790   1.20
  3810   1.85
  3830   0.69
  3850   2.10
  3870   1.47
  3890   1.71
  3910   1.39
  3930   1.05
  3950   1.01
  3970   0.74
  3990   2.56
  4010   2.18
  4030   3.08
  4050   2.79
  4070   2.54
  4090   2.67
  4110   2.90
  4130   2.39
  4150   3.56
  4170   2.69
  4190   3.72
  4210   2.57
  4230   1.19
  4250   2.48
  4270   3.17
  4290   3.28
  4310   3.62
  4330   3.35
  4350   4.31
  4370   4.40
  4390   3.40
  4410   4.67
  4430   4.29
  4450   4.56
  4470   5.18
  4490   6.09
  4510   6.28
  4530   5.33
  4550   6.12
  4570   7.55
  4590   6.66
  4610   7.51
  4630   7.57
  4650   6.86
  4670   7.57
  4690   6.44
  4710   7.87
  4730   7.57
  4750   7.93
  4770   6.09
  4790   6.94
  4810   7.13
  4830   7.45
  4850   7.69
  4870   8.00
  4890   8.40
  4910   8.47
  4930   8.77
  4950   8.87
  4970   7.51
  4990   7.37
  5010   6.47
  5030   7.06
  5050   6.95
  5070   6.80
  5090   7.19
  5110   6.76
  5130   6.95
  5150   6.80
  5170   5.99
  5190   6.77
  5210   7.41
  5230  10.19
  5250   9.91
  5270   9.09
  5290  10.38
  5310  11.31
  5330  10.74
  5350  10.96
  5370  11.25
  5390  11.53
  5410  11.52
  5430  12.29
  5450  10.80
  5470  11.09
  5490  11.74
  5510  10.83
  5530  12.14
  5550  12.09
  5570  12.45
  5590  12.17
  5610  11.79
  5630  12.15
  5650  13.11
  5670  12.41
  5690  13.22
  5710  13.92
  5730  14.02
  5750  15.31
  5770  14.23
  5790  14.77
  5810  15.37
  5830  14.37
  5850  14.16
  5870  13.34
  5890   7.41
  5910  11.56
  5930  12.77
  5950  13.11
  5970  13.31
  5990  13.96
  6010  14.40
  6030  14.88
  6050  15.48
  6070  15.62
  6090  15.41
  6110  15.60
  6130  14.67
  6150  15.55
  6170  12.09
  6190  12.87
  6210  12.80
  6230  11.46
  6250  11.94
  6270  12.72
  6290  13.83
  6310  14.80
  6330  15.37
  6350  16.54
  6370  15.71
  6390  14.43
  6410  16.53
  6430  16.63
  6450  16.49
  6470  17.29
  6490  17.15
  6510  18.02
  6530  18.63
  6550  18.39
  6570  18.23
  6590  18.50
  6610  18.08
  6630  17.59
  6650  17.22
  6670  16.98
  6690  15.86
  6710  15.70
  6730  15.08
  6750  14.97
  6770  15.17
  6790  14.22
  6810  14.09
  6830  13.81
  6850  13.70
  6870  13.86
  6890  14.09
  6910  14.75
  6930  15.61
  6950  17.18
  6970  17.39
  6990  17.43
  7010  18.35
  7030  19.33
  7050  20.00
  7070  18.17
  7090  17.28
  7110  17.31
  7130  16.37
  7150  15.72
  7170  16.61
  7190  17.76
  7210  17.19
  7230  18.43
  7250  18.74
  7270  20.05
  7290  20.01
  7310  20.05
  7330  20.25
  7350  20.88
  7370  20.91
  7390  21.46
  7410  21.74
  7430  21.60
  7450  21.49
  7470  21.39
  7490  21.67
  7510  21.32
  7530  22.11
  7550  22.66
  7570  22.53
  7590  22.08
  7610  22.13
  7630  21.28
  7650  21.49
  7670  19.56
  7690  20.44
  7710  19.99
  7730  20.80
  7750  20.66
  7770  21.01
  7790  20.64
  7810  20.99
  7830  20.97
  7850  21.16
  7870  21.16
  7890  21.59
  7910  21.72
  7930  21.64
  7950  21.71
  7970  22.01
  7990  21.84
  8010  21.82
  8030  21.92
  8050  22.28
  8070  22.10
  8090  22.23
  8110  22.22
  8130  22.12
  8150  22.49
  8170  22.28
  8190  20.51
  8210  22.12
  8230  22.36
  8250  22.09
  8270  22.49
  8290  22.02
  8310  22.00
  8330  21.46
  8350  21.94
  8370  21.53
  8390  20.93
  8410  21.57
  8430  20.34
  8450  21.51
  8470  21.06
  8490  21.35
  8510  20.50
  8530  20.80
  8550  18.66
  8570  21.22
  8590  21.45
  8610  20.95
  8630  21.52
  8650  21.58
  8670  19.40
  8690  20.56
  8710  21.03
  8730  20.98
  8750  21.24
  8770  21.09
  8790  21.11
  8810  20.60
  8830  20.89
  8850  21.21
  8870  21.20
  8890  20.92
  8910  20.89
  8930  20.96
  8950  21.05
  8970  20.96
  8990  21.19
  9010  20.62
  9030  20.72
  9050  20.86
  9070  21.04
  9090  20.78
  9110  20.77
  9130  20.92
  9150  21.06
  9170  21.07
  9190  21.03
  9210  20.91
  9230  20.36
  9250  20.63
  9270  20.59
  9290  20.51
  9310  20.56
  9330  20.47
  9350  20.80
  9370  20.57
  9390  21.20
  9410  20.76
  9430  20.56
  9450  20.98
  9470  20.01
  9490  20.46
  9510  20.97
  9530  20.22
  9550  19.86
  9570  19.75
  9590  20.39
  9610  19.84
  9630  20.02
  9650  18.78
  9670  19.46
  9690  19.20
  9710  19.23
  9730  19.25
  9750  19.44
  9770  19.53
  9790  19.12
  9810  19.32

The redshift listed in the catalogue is 0.000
